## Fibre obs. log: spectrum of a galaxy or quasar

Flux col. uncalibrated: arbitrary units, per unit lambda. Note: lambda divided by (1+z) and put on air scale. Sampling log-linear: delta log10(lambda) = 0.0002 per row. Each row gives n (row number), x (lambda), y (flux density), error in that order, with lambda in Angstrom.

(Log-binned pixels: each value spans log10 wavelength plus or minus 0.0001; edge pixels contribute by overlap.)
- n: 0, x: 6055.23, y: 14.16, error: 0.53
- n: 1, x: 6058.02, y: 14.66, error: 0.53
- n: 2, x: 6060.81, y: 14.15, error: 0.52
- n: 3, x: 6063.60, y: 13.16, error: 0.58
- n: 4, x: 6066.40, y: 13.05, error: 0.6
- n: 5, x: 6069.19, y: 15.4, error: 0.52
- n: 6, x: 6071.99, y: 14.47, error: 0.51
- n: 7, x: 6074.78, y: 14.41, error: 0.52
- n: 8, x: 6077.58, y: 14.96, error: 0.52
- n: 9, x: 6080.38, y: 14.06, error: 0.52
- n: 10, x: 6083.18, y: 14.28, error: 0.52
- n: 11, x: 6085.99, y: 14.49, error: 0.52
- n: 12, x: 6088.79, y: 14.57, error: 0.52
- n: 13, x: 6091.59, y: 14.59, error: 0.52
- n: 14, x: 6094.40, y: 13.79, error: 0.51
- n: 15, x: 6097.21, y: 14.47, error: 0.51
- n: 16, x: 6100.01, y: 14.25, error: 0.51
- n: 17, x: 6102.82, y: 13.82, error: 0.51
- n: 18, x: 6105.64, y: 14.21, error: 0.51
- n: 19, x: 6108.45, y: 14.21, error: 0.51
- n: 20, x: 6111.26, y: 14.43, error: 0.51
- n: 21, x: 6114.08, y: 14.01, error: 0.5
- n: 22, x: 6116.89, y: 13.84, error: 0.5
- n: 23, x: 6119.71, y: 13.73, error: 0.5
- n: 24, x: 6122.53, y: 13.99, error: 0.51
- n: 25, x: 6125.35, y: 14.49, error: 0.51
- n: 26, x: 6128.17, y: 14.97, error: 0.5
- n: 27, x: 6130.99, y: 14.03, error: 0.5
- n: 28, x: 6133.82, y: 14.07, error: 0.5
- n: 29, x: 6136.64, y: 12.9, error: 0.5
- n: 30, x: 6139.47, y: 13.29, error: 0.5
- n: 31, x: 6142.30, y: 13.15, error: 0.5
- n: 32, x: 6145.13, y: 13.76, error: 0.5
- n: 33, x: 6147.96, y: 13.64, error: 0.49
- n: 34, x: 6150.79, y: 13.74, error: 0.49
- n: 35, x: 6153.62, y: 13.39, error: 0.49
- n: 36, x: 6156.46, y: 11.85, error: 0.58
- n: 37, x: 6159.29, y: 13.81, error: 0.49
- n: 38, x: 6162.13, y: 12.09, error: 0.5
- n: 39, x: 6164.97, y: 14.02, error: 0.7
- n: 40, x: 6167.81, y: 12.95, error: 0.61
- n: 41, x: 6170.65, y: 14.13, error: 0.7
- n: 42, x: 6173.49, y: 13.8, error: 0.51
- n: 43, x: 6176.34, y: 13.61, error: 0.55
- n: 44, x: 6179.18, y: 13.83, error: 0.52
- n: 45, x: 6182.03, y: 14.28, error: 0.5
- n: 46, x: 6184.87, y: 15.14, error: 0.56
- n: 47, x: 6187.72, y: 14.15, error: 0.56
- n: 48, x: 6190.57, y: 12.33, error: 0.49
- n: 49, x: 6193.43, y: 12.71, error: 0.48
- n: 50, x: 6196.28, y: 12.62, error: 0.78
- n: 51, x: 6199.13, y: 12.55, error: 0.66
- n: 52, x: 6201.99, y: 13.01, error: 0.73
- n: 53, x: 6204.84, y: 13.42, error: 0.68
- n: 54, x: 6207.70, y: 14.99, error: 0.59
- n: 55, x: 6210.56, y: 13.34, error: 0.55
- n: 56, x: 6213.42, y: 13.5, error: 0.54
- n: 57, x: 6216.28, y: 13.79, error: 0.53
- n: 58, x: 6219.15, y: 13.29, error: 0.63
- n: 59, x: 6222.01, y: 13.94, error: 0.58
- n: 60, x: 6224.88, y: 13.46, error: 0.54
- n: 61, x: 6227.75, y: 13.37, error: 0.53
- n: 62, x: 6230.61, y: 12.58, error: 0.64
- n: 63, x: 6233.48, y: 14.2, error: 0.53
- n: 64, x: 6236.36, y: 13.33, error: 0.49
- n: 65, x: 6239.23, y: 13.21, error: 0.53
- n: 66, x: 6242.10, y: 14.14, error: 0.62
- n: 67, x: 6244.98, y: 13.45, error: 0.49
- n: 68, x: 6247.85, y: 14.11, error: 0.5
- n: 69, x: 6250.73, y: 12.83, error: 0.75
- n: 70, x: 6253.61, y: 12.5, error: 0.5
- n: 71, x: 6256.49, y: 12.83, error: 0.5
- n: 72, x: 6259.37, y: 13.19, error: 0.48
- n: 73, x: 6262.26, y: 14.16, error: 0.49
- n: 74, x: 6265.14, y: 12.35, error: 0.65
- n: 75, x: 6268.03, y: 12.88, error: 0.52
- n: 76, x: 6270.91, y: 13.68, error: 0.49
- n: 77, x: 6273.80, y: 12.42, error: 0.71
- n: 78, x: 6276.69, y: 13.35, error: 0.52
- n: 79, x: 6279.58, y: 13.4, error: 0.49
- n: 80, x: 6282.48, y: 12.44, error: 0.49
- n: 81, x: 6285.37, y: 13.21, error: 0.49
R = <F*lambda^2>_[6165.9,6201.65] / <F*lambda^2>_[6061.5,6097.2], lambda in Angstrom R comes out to 0.98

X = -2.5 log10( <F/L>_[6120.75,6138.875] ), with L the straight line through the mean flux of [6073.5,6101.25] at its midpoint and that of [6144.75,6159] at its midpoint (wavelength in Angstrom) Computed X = -0.03 mag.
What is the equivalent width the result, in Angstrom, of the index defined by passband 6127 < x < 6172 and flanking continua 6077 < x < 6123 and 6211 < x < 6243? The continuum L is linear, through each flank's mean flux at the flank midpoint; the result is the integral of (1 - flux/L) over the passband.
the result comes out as 1.49 Angstrom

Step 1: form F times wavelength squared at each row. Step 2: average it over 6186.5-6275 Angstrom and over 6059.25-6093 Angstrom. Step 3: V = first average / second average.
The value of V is 0.98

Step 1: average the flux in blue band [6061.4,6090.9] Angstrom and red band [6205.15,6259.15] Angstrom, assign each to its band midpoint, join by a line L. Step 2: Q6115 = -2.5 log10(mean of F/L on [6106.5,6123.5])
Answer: 0.00 mag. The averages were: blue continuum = 14.3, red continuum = 13.5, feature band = 14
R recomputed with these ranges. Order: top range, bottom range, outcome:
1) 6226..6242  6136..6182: 1.02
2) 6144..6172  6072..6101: 0.95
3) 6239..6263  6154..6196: 1.02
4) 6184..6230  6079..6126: 0.98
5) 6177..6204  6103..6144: 0.98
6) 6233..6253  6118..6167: 1.03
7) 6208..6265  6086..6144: 0.99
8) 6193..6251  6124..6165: 1.02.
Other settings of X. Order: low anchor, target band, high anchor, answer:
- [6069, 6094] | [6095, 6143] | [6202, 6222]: 0.02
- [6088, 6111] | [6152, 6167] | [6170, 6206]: 0.06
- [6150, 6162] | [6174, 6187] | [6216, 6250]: -0.08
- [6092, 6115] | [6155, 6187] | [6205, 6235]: 0.02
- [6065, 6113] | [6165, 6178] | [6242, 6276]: 0.01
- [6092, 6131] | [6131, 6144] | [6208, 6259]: 0.05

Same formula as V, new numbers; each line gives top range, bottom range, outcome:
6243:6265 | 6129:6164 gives 1.03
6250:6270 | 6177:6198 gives 0.98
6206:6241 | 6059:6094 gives 1.00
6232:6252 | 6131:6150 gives 1.04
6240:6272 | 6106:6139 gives 0.99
